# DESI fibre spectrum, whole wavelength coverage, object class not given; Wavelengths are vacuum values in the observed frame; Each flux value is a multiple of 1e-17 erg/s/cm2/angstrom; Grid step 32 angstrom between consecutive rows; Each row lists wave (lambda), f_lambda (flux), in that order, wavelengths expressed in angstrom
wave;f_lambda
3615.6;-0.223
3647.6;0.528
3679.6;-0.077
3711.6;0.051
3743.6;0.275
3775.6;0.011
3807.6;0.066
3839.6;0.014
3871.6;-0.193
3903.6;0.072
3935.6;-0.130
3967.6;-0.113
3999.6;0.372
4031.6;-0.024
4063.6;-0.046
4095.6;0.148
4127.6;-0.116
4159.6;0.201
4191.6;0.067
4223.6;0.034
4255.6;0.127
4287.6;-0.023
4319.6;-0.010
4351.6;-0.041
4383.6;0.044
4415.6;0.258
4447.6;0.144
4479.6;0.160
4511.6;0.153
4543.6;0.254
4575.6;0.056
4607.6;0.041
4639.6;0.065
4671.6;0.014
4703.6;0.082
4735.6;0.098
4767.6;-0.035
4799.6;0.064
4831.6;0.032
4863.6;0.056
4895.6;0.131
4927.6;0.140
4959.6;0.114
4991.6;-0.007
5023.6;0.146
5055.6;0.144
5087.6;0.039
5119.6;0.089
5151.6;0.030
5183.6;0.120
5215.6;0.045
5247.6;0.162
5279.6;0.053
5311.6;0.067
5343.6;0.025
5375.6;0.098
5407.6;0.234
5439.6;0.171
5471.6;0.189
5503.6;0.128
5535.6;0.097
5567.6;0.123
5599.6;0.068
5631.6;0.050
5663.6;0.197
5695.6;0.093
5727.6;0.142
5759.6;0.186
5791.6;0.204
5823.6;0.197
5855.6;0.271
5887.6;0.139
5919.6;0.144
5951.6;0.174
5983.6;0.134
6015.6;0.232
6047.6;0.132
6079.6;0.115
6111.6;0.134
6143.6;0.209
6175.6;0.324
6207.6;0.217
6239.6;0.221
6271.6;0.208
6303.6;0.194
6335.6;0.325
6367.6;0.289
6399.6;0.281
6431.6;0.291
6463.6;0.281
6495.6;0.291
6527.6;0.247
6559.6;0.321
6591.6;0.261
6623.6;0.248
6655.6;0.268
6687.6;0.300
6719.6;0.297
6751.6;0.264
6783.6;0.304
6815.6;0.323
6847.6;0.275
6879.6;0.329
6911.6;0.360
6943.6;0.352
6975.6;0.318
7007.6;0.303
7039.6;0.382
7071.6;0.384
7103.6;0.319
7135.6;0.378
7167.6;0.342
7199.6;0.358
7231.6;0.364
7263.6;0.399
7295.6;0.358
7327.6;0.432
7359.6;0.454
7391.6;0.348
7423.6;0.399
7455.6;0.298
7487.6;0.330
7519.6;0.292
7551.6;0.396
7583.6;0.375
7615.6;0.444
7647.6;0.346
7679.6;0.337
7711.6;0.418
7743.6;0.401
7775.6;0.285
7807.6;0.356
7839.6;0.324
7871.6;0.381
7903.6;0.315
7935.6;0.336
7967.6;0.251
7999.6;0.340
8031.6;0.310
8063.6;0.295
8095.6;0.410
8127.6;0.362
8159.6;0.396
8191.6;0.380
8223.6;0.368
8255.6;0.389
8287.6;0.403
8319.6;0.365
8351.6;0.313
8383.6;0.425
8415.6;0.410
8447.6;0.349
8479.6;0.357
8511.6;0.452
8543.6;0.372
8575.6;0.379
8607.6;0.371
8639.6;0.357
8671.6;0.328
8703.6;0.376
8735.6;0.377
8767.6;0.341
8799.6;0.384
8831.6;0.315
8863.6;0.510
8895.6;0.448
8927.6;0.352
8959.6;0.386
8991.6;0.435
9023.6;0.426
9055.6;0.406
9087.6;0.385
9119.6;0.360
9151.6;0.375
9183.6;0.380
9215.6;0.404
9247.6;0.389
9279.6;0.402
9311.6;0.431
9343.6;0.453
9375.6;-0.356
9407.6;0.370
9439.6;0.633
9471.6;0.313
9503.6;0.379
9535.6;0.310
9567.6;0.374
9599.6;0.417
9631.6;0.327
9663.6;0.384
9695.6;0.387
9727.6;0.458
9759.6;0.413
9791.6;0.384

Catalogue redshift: 0.541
